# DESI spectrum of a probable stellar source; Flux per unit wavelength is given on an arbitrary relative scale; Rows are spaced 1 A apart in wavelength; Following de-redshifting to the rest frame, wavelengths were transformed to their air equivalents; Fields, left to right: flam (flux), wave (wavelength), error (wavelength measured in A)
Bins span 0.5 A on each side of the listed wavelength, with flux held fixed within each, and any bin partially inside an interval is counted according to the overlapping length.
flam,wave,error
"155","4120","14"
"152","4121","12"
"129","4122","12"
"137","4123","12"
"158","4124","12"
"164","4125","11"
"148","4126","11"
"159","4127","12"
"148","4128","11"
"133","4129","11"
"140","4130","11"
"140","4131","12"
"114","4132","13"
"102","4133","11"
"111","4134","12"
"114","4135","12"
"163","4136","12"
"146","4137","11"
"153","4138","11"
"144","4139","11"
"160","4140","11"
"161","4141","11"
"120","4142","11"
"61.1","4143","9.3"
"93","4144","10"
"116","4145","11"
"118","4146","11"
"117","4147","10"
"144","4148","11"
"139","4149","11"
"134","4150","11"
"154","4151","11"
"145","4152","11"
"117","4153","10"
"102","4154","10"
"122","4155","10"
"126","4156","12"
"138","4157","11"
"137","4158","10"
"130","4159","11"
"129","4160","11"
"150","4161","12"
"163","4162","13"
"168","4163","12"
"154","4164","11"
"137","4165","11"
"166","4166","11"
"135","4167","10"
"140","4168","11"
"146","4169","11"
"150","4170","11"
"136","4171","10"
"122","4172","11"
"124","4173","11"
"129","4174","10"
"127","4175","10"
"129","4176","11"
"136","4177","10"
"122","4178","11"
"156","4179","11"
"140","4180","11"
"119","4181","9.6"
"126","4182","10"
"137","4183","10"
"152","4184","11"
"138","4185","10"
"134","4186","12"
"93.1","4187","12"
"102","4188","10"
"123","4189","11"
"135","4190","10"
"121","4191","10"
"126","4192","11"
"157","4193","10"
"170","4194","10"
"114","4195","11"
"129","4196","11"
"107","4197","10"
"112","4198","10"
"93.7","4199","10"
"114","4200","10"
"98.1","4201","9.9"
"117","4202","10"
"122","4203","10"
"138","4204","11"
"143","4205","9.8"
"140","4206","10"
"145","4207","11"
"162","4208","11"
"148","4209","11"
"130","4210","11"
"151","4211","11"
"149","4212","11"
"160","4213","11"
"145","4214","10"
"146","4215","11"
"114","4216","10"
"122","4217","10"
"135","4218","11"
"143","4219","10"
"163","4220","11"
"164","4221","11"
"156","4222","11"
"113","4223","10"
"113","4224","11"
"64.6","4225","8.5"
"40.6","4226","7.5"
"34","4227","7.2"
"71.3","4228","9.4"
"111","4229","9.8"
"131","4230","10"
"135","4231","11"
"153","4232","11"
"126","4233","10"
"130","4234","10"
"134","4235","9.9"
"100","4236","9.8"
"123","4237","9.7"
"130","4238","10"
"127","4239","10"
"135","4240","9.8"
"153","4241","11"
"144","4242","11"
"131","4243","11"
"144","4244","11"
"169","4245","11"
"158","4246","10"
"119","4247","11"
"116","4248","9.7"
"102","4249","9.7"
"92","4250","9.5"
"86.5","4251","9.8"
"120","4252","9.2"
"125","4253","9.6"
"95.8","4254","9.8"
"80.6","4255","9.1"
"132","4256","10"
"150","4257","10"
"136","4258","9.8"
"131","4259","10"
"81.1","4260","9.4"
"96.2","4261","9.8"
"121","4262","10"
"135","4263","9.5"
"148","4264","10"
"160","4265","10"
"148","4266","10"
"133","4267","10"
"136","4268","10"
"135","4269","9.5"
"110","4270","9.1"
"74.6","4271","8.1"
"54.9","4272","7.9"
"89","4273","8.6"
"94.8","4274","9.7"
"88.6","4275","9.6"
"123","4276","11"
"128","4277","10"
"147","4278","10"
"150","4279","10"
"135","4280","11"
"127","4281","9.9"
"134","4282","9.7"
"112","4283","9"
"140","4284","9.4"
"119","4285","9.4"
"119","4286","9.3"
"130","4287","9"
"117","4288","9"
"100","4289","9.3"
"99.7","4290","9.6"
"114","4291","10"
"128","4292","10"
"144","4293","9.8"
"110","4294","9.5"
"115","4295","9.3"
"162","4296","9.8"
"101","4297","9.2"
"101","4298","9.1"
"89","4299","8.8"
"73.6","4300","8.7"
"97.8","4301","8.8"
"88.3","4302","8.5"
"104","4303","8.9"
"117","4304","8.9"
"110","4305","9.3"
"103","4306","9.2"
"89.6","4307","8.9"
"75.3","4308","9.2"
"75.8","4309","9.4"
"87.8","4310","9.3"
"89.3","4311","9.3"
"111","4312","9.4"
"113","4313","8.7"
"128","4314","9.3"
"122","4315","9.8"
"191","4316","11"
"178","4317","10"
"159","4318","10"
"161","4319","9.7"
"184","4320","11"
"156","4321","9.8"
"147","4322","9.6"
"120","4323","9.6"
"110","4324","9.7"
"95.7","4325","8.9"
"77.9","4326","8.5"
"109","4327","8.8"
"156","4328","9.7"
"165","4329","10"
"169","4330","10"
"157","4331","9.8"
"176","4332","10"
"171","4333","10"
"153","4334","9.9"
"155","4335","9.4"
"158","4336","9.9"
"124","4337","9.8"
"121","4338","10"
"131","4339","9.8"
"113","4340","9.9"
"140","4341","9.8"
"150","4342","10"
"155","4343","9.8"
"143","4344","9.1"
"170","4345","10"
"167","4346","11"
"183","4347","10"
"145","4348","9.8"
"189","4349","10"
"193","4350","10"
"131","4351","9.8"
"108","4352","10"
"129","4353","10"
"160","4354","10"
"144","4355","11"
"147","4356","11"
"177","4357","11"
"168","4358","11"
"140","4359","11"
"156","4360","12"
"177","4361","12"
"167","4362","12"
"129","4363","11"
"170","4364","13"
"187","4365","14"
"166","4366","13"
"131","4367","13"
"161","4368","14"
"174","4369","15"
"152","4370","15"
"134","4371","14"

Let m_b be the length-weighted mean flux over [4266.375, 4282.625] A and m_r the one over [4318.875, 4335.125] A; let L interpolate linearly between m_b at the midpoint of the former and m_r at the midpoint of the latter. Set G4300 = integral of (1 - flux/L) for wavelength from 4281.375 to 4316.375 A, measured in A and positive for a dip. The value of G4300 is 4.7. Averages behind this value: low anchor 116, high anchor 144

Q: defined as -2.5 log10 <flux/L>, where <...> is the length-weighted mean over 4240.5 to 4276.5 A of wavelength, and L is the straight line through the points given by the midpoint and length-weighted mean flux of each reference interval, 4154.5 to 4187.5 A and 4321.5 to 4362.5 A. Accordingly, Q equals 0.19 mag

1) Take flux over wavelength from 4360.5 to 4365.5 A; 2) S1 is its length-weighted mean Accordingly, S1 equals 166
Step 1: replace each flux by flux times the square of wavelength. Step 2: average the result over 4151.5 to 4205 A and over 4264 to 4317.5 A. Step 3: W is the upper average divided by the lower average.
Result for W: 0.93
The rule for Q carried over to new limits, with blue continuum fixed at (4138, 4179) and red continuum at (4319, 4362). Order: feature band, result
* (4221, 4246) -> 0.16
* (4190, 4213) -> 0.04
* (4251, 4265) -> 0.19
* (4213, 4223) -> -0.03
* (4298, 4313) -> 0.47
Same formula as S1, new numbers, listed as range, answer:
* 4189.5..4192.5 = 127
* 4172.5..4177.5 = 129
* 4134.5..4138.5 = 144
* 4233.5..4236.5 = 121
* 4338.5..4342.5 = 134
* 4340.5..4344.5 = 147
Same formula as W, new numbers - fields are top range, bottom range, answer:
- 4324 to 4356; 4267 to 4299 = 1.28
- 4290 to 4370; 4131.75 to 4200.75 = 1.13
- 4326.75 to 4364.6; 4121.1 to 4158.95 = 1.27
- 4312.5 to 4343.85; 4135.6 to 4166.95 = 1.15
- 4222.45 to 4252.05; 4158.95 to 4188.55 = 0.88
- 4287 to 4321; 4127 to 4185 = 0.94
